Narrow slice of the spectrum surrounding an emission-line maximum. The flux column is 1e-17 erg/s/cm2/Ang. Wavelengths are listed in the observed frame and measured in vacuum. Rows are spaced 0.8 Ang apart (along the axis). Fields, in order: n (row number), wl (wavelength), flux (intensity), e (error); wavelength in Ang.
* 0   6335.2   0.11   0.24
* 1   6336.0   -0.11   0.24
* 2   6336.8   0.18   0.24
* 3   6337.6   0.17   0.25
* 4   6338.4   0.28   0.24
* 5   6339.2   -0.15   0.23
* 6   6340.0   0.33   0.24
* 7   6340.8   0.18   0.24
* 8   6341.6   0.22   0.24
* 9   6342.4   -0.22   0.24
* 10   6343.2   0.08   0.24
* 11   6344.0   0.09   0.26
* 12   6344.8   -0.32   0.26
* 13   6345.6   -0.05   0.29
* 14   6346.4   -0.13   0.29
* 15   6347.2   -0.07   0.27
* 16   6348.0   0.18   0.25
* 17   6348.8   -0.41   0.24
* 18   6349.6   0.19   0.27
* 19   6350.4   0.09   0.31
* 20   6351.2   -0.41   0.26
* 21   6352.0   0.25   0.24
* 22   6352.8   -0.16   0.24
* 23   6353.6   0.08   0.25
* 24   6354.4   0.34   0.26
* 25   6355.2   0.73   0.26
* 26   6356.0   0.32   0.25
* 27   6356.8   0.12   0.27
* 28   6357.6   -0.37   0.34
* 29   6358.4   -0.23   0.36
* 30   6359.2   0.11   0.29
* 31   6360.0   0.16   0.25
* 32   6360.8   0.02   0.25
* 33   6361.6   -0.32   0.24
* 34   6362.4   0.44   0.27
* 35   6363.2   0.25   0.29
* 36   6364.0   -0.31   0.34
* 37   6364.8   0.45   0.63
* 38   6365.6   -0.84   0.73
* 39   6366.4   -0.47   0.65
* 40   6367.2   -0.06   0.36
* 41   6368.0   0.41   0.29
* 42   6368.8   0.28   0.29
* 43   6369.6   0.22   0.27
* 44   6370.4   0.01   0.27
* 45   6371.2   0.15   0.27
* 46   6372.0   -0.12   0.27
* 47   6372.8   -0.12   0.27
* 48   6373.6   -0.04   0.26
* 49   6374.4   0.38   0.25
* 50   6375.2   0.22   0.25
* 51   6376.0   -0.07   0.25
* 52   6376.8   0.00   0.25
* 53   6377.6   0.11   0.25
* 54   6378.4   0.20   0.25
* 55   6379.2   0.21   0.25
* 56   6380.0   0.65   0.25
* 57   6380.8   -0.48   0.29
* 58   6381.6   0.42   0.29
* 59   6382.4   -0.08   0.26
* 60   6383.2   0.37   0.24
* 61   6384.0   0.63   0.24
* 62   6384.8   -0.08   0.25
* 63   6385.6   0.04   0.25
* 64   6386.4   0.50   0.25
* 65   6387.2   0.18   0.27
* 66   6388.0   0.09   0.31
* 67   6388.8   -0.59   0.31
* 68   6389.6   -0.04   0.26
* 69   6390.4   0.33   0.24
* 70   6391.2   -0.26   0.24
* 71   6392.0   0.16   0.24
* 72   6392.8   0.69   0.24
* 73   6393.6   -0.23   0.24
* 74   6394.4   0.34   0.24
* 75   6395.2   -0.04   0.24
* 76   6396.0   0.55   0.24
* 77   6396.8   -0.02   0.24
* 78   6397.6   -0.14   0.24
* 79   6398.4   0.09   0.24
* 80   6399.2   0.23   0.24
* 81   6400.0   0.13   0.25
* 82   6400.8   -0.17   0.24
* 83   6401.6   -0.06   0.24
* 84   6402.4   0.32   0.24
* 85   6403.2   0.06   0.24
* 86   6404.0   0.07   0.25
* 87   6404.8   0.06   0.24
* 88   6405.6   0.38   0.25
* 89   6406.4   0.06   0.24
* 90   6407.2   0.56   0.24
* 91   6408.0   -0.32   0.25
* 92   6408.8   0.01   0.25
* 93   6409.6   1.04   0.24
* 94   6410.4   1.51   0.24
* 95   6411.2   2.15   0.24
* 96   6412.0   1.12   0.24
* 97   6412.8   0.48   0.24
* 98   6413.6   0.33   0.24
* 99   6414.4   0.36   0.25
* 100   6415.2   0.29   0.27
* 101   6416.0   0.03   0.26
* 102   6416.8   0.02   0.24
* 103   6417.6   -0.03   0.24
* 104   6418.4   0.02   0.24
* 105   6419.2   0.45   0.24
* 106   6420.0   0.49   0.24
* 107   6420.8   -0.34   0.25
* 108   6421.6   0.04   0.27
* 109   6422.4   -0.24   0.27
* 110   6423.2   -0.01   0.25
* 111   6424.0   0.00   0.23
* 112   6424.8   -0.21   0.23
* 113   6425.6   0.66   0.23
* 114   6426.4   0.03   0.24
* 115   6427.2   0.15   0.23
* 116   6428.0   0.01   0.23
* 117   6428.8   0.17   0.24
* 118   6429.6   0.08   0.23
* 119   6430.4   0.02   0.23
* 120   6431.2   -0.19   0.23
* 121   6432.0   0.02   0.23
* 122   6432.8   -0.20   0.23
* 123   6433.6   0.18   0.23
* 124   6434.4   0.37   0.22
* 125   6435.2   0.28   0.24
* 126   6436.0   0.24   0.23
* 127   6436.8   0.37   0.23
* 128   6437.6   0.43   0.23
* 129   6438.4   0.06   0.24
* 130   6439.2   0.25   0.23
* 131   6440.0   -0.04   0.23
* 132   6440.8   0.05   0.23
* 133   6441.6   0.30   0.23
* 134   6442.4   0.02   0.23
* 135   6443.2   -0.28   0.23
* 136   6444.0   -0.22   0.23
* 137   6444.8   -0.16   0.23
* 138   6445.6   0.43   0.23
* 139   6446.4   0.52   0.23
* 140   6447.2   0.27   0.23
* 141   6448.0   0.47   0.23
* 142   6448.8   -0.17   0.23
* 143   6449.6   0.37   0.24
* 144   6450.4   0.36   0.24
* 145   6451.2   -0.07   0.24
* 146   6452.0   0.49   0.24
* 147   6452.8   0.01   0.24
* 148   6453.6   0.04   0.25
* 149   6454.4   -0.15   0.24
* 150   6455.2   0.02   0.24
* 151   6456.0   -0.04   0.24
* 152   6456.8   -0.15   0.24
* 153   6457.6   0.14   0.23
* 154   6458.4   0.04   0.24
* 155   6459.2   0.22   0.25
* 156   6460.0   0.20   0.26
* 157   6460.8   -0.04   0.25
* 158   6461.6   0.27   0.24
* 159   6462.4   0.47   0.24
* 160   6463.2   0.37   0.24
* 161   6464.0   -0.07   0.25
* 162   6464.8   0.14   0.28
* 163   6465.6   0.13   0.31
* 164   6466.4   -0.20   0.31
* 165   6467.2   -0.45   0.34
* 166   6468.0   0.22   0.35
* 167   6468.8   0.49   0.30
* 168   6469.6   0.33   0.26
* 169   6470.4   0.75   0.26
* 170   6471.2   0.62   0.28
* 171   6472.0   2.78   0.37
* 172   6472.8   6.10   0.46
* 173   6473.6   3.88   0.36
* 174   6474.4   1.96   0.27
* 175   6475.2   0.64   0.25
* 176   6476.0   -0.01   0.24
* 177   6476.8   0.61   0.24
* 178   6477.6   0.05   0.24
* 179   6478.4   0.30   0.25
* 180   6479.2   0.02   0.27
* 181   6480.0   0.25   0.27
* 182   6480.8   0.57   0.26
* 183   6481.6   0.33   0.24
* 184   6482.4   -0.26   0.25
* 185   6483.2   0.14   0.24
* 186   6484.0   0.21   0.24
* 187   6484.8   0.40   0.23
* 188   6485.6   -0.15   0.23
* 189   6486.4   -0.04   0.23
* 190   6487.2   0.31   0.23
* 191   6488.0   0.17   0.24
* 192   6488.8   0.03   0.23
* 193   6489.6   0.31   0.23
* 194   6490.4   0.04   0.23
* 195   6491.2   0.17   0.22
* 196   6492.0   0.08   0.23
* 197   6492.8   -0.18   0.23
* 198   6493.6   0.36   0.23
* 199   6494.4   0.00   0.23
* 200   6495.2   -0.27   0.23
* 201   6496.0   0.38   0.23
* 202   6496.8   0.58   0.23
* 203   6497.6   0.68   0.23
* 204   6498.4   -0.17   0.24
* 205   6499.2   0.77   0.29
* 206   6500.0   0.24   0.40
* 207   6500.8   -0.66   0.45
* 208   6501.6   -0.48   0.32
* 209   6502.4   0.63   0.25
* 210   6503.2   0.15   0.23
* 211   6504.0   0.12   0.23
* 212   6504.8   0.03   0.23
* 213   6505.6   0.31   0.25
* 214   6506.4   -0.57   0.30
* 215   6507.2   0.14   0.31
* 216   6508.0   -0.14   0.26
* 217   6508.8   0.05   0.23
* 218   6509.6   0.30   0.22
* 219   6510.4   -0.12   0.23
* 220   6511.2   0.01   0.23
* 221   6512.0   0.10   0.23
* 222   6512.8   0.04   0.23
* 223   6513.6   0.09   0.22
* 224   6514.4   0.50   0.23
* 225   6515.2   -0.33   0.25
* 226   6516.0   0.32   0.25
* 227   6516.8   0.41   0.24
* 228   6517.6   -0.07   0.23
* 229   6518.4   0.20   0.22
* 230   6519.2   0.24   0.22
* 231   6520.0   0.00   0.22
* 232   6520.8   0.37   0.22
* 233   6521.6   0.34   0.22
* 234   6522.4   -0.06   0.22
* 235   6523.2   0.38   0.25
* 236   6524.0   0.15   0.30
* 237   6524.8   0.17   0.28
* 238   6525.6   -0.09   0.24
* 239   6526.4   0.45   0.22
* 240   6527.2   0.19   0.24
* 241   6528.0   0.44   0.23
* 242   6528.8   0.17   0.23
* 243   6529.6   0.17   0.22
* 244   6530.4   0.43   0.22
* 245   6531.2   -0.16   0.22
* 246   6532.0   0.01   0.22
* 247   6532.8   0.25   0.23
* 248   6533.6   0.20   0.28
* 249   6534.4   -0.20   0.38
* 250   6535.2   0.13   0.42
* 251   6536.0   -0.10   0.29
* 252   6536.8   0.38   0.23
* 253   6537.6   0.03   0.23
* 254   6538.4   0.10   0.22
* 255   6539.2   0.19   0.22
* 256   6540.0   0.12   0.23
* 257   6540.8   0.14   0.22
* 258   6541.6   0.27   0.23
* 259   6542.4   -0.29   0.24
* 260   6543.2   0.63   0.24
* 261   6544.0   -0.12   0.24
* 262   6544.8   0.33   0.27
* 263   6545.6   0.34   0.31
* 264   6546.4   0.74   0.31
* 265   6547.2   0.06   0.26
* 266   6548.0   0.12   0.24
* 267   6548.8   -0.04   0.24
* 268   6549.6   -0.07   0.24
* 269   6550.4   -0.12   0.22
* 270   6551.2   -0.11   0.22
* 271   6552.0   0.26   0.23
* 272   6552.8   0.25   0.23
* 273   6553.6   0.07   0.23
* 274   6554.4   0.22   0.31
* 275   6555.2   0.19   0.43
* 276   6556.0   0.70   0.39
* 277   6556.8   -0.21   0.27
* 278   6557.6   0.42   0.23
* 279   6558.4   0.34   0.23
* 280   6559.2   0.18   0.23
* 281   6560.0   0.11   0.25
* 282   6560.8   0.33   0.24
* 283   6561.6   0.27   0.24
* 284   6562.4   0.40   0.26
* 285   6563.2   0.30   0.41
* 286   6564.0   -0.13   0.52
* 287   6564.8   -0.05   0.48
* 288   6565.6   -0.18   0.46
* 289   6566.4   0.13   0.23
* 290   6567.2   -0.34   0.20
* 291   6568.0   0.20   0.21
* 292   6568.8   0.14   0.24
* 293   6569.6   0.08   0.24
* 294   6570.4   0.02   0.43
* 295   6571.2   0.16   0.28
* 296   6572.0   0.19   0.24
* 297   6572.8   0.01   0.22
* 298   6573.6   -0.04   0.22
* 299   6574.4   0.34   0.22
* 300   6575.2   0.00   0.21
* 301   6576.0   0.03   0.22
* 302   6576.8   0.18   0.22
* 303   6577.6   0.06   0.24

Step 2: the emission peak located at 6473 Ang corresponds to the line [O III] 5007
